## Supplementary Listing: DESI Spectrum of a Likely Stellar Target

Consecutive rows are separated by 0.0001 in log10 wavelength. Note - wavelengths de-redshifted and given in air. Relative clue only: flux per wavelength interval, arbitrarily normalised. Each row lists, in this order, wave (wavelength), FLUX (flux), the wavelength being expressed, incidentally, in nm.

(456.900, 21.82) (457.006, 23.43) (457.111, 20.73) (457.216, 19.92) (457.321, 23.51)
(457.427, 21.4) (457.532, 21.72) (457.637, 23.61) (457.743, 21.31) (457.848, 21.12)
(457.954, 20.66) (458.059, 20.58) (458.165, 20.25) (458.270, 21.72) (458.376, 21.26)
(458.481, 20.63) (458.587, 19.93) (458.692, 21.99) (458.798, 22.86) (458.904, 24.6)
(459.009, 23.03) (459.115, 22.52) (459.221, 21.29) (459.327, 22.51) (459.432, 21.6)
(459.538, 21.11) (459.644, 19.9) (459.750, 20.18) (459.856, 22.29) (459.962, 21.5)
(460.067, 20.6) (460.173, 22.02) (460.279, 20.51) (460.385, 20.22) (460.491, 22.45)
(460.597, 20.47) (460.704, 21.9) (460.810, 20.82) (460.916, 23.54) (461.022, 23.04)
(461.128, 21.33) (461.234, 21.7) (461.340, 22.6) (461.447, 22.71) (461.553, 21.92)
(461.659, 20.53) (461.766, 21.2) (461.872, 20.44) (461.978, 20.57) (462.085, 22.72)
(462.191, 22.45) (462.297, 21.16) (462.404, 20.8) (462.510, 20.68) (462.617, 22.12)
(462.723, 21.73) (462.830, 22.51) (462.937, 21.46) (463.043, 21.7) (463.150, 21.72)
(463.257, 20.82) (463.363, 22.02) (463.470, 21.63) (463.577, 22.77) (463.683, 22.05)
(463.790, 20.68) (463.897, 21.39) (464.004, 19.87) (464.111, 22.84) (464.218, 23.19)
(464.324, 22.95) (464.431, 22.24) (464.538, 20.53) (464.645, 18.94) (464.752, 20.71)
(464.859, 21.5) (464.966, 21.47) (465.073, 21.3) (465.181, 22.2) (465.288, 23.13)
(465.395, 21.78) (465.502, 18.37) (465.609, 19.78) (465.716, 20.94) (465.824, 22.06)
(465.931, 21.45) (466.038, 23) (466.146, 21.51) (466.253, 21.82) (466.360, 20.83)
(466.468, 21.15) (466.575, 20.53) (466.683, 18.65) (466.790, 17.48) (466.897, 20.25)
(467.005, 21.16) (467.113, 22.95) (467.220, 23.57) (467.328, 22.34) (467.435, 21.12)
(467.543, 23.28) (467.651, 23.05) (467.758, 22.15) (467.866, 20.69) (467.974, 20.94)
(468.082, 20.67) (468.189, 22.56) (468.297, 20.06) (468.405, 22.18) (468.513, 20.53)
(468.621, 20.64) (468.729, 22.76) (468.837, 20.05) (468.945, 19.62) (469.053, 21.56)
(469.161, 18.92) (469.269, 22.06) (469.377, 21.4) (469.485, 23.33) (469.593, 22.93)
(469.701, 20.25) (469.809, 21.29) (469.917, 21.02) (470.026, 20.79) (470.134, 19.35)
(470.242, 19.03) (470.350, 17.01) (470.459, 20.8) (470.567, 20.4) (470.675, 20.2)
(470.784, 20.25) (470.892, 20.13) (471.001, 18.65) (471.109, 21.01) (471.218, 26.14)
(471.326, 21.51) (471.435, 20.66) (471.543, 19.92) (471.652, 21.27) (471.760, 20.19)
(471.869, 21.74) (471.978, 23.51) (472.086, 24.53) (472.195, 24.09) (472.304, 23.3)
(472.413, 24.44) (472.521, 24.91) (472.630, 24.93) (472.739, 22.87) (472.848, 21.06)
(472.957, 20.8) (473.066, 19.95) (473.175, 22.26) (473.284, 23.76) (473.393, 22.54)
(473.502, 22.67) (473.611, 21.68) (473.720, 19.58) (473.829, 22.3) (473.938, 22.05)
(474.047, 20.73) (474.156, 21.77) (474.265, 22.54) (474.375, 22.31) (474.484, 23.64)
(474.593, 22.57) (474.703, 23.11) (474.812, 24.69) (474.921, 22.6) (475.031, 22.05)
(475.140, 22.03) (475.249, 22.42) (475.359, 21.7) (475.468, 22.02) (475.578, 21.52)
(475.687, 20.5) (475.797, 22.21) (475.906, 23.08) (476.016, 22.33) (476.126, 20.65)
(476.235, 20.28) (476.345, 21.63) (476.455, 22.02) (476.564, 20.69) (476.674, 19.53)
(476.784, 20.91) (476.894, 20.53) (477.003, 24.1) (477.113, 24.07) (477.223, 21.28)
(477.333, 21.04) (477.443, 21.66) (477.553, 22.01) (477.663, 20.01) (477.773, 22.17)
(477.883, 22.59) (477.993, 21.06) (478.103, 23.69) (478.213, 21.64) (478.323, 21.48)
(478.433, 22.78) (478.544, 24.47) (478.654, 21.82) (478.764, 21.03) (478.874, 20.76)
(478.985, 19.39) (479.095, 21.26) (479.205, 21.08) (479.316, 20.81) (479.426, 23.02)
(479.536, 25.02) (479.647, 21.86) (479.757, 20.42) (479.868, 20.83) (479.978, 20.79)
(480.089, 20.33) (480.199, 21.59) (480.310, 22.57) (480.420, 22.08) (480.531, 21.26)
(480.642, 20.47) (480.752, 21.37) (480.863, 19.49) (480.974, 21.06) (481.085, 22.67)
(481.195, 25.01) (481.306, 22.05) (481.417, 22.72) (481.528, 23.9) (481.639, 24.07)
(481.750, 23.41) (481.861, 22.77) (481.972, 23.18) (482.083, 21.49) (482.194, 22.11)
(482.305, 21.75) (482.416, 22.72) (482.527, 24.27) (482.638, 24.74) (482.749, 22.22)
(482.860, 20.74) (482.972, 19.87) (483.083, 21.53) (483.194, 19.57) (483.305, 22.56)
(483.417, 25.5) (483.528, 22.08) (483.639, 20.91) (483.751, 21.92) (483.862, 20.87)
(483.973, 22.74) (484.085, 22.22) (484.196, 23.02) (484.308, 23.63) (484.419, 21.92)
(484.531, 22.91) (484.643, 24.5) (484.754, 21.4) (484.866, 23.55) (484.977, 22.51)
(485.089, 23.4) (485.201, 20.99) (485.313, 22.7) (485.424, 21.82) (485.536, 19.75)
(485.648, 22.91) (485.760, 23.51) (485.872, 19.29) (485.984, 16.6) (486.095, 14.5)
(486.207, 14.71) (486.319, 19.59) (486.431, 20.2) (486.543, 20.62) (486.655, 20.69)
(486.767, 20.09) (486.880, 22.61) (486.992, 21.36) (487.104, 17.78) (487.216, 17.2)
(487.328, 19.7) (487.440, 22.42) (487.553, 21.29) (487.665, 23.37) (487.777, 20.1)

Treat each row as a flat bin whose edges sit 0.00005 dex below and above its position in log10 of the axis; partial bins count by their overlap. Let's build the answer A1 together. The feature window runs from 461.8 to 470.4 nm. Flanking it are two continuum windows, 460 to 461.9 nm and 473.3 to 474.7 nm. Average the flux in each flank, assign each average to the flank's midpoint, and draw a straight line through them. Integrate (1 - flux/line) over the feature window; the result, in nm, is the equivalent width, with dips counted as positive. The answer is 0.21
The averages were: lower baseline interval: 21.6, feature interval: 21.3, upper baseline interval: 22.1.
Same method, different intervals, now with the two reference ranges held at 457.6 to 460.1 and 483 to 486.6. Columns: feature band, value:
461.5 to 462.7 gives 0.01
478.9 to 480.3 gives 0.00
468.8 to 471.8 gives 0.10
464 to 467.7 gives 0.02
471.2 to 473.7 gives -0.12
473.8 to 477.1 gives -0.08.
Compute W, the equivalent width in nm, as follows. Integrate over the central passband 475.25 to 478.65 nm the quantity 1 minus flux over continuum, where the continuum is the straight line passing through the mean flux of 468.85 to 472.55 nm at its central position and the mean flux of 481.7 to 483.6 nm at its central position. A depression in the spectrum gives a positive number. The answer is 0.012 nm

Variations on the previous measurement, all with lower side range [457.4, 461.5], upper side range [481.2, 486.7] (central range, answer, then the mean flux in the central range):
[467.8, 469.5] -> 0.048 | 21.1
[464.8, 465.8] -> 0.022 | 21.2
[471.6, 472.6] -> -0.066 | 23.2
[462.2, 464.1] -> 0.011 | 21.5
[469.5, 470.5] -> 0.061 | 20.4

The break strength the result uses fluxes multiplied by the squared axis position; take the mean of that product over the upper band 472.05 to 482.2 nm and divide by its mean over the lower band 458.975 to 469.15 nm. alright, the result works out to 1.09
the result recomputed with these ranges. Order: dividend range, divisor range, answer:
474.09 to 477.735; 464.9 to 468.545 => 1.07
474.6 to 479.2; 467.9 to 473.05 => 1.05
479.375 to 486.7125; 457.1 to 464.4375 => 1.11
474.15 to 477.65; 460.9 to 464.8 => 1.07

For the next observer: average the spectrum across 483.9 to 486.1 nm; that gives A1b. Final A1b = 21.9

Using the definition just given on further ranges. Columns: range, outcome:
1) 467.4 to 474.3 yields 21.5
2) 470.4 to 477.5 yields 21.9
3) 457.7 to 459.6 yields 21.6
